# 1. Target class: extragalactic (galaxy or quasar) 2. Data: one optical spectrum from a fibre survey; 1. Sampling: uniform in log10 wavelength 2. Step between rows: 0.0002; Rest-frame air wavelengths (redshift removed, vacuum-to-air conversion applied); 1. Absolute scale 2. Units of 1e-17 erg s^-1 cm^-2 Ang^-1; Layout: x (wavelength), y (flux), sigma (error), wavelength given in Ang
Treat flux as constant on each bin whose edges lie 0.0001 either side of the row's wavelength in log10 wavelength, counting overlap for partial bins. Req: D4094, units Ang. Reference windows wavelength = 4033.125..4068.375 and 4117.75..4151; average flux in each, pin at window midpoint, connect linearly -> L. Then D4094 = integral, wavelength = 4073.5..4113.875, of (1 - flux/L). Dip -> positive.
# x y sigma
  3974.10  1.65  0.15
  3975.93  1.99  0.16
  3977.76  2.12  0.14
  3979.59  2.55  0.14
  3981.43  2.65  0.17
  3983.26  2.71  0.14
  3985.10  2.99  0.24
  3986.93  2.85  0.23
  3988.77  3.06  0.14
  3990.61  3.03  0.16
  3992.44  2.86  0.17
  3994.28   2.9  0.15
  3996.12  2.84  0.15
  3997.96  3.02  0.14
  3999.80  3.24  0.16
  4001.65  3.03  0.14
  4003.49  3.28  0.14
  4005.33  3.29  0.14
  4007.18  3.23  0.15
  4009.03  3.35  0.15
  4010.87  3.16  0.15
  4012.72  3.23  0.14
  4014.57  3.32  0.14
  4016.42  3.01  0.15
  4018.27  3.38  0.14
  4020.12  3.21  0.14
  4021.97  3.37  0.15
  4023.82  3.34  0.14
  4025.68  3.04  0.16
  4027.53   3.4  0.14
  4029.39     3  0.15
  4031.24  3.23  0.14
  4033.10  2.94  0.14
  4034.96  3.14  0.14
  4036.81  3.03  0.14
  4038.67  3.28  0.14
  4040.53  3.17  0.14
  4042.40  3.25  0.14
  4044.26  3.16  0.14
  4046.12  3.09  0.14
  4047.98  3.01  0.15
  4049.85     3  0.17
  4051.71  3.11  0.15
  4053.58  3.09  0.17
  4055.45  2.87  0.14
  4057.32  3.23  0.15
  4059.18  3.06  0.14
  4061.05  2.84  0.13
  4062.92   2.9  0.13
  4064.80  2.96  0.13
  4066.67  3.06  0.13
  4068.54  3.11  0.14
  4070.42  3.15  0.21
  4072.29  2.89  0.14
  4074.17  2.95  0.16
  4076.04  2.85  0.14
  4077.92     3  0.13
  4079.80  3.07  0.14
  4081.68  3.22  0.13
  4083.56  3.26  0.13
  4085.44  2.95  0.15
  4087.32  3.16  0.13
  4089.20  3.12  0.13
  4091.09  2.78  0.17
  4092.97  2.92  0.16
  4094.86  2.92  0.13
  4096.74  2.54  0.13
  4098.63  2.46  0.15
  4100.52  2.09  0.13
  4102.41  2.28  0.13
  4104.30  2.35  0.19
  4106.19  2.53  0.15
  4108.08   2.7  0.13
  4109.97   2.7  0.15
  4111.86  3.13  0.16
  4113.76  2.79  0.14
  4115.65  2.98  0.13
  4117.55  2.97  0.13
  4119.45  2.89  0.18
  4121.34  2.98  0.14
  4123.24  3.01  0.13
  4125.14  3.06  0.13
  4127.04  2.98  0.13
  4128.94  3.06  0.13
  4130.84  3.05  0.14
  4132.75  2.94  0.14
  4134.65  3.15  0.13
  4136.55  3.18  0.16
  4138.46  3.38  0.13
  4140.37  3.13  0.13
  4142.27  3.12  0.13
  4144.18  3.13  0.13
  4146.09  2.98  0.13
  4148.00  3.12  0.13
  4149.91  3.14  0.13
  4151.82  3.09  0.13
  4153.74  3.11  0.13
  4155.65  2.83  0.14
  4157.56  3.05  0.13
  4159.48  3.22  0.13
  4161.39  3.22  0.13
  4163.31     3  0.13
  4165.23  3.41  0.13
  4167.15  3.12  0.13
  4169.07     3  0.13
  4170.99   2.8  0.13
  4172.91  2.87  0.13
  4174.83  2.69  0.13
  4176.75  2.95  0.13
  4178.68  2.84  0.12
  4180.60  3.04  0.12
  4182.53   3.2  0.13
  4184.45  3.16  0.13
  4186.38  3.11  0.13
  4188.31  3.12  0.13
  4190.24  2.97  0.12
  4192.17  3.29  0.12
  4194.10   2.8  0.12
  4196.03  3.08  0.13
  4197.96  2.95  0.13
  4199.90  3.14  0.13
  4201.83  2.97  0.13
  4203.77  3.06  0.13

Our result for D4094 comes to 3.5 Ang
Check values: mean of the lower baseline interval 3.07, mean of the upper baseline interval 3.07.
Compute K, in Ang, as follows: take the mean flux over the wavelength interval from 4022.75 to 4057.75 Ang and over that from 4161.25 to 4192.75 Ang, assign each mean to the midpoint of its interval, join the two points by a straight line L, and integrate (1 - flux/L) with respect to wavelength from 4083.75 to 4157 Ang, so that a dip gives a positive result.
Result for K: 3.7 Ang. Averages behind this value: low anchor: 3.12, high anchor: 3.04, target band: 2.92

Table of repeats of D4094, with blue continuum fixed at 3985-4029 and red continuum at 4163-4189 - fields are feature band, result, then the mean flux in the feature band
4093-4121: 3.6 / 2.68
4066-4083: 0.3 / 3.04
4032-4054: 0.1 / 3.11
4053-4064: 0.4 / 2.99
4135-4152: -0.5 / 3.14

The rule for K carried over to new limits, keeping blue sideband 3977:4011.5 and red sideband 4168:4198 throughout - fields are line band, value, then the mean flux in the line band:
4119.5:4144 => -0.8 Ang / 3.08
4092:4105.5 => 2.1 Ang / 2.51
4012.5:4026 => -1.3 Ang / 3.25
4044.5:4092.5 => -0.9 Ang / 3.03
